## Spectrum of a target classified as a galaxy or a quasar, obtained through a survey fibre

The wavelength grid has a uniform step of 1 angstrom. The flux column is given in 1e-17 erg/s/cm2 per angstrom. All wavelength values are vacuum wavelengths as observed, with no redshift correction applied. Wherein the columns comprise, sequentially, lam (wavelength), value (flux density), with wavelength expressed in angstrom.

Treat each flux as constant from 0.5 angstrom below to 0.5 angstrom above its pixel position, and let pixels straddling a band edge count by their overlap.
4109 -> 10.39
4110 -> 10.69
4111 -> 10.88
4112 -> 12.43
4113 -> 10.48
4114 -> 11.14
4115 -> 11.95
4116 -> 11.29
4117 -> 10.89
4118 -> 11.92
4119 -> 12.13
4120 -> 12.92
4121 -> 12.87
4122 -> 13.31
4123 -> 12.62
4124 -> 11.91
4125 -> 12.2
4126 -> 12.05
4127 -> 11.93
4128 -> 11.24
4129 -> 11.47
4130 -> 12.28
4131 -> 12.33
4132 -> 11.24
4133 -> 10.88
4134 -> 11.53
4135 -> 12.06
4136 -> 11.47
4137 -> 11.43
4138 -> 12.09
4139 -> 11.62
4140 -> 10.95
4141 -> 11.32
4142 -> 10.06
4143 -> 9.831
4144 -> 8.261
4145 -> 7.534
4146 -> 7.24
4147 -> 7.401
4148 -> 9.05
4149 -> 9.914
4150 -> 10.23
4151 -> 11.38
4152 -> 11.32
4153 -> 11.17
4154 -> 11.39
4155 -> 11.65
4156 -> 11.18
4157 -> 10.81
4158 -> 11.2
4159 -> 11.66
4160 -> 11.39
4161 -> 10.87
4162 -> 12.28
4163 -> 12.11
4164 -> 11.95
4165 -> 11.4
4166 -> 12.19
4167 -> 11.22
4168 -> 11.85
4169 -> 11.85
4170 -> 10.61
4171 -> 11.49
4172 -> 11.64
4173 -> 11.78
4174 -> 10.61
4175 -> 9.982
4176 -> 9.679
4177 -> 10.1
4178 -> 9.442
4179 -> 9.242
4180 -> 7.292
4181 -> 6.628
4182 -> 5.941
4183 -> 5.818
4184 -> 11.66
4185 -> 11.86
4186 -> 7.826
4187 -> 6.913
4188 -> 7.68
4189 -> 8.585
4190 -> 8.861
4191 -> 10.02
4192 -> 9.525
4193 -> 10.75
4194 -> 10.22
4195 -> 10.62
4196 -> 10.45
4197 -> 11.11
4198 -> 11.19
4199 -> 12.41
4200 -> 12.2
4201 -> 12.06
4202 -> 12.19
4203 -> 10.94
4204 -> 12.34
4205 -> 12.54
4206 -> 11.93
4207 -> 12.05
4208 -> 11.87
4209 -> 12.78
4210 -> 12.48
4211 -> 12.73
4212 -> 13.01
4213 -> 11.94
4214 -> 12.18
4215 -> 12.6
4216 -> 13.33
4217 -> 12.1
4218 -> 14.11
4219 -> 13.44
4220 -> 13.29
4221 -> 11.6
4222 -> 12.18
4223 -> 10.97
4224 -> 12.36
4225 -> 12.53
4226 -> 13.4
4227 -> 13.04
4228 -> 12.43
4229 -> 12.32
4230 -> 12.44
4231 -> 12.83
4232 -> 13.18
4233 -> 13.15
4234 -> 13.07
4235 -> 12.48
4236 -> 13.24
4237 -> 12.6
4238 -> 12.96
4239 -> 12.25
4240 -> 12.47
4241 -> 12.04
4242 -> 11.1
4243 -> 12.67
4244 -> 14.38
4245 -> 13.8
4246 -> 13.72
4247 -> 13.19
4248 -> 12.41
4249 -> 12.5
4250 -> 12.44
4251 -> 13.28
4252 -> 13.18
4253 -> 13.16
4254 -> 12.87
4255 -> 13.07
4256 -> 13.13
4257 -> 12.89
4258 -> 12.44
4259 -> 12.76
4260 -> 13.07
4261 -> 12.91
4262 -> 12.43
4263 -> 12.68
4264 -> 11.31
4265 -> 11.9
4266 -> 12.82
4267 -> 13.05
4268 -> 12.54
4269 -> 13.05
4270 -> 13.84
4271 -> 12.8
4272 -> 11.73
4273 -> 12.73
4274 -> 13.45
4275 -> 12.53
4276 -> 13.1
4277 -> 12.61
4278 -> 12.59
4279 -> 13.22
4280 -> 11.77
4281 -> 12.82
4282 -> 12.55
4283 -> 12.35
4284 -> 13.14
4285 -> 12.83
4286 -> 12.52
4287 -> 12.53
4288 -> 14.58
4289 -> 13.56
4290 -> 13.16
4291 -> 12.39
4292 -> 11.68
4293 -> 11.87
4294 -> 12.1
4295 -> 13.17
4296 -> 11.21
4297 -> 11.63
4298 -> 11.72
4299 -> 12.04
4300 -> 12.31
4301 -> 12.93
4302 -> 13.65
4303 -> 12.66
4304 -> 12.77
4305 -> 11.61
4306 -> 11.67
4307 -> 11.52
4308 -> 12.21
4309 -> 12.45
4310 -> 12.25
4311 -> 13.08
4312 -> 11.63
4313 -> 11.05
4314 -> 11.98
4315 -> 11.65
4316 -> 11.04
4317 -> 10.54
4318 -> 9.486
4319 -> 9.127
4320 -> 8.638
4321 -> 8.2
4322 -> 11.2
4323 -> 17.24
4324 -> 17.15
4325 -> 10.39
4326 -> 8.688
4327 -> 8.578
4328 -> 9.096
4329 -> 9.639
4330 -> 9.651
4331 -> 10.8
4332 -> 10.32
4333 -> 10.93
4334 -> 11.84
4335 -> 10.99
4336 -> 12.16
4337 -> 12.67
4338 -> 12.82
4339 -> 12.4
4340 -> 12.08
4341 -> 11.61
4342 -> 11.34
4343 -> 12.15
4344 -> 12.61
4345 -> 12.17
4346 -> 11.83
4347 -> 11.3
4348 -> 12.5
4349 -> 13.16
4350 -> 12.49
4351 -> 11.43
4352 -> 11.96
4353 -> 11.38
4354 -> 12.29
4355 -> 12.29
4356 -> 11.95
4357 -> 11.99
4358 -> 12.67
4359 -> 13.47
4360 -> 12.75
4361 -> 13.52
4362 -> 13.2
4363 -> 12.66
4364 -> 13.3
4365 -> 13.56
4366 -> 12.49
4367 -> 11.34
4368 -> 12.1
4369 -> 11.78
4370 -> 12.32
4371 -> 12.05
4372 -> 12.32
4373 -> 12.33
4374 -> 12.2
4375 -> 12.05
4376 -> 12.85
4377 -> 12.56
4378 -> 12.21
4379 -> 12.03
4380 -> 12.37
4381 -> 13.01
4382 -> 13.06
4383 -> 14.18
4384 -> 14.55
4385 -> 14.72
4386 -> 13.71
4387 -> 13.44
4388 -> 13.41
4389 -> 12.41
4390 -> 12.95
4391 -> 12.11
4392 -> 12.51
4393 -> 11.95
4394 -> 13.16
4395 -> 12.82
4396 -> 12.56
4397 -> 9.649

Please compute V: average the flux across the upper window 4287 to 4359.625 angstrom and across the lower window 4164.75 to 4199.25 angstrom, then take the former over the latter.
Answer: 1.2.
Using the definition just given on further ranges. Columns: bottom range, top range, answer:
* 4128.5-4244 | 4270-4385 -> 1.08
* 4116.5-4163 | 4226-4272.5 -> 1.15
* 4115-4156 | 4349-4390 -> 1.14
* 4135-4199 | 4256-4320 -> 1.20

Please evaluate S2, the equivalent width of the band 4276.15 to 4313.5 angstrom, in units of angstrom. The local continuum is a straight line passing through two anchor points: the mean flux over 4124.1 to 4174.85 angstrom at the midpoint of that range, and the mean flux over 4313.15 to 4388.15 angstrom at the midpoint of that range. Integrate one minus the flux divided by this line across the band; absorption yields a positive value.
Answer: -2.2 angstrom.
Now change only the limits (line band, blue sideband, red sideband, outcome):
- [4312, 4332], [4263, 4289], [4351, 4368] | 2.9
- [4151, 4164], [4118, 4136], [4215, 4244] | 0.8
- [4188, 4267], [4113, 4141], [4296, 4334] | -4.7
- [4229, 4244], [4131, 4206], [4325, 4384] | -2.2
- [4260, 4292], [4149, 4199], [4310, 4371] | -4.4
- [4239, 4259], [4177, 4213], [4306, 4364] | -3.6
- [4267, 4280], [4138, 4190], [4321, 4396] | -1.7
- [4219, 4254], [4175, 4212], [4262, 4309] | -4.3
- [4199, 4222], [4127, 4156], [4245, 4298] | -1.3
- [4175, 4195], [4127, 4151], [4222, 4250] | 4.6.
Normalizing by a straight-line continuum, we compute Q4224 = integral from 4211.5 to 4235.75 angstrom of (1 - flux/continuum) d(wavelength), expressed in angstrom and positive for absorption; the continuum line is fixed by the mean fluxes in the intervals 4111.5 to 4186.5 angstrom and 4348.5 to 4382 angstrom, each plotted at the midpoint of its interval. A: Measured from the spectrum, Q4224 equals -2.7 angstrom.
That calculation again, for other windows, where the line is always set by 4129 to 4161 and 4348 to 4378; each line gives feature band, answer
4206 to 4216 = -1.1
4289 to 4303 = -0.5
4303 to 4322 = 1.3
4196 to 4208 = -0.7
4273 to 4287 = -1.1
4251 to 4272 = -2.1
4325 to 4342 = 1.8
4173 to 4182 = 1.5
